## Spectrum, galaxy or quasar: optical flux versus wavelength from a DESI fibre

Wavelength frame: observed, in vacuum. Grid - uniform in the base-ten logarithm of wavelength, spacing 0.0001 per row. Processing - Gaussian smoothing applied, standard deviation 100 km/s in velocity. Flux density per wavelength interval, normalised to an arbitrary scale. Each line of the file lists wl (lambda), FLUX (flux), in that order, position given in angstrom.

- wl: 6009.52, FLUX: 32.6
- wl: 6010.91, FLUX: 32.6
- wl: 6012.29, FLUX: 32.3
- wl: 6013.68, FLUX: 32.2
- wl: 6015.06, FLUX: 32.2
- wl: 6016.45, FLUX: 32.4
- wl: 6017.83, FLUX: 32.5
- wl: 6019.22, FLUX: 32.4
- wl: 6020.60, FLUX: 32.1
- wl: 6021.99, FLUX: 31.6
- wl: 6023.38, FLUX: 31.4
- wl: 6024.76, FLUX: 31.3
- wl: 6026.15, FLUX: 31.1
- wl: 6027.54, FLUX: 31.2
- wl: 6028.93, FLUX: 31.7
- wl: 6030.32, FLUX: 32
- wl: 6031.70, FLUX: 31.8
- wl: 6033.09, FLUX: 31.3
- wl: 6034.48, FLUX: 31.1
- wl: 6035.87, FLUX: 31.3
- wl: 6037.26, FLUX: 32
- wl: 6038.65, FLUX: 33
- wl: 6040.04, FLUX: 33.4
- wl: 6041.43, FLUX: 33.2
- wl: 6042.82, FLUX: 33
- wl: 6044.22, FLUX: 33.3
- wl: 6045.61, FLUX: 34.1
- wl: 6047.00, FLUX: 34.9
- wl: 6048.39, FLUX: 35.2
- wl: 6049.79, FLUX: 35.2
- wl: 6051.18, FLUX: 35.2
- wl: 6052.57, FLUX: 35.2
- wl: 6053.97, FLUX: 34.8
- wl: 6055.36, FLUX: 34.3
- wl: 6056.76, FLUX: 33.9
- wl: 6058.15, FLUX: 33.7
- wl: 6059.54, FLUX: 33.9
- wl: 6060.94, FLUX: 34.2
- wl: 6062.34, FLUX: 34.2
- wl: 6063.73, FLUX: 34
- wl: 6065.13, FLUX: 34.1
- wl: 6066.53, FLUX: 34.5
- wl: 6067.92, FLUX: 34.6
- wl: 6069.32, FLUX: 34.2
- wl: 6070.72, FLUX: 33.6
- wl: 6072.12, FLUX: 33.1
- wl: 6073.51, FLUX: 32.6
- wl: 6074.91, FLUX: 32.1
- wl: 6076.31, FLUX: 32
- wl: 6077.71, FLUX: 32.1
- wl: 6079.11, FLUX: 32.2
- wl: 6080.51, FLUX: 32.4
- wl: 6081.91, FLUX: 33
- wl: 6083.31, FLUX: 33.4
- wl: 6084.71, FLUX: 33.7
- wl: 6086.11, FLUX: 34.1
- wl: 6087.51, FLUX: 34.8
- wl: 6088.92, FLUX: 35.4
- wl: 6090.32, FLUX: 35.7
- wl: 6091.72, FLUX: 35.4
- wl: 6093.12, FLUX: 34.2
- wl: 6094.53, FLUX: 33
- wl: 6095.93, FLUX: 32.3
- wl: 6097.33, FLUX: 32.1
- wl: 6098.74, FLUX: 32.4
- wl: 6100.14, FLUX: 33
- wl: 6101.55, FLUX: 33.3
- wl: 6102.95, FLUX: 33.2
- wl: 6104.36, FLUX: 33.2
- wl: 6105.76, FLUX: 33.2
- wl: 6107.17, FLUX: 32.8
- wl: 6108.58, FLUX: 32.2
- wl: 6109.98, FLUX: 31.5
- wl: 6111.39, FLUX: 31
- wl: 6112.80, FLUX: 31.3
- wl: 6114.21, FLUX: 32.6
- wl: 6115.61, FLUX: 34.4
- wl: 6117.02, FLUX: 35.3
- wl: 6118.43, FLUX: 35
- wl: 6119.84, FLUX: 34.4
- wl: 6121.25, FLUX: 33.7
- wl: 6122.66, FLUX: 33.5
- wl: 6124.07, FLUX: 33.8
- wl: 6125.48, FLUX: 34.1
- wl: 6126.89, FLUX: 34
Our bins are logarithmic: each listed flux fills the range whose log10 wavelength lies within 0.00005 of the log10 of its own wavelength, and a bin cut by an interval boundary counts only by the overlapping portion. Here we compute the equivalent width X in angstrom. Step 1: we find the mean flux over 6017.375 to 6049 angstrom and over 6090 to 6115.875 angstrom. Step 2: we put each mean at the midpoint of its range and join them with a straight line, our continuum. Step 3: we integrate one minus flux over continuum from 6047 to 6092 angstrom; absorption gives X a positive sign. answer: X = -1.8 angstrom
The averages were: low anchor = 32.4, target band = 34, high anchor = 32.9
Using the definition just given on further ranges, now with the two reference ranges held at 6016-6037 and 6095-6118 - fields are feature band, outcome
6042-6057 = -1.16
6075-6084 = -0.02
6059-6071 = -0.73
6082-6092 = -0.62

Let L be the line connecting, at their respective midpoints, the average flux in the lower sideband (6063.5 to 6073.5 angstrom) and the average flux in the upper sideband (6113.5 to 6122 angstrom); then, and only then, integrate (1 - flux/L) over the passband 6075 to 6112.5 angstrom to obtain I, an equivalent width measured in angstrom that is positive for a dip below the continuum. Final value 1.1 angstrom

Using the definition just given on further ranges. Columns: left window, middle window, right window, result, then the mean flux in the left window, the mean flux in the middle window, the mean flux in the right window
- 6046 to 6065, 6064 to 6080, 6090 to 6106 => 0.4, 34.5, 33.2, 33.4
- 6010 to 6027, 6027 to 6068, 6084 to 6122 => -1.2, 32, 33.5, 33.4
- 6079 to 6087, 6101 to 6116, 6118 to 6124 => 0.5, 33.3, 32.6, 34.1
